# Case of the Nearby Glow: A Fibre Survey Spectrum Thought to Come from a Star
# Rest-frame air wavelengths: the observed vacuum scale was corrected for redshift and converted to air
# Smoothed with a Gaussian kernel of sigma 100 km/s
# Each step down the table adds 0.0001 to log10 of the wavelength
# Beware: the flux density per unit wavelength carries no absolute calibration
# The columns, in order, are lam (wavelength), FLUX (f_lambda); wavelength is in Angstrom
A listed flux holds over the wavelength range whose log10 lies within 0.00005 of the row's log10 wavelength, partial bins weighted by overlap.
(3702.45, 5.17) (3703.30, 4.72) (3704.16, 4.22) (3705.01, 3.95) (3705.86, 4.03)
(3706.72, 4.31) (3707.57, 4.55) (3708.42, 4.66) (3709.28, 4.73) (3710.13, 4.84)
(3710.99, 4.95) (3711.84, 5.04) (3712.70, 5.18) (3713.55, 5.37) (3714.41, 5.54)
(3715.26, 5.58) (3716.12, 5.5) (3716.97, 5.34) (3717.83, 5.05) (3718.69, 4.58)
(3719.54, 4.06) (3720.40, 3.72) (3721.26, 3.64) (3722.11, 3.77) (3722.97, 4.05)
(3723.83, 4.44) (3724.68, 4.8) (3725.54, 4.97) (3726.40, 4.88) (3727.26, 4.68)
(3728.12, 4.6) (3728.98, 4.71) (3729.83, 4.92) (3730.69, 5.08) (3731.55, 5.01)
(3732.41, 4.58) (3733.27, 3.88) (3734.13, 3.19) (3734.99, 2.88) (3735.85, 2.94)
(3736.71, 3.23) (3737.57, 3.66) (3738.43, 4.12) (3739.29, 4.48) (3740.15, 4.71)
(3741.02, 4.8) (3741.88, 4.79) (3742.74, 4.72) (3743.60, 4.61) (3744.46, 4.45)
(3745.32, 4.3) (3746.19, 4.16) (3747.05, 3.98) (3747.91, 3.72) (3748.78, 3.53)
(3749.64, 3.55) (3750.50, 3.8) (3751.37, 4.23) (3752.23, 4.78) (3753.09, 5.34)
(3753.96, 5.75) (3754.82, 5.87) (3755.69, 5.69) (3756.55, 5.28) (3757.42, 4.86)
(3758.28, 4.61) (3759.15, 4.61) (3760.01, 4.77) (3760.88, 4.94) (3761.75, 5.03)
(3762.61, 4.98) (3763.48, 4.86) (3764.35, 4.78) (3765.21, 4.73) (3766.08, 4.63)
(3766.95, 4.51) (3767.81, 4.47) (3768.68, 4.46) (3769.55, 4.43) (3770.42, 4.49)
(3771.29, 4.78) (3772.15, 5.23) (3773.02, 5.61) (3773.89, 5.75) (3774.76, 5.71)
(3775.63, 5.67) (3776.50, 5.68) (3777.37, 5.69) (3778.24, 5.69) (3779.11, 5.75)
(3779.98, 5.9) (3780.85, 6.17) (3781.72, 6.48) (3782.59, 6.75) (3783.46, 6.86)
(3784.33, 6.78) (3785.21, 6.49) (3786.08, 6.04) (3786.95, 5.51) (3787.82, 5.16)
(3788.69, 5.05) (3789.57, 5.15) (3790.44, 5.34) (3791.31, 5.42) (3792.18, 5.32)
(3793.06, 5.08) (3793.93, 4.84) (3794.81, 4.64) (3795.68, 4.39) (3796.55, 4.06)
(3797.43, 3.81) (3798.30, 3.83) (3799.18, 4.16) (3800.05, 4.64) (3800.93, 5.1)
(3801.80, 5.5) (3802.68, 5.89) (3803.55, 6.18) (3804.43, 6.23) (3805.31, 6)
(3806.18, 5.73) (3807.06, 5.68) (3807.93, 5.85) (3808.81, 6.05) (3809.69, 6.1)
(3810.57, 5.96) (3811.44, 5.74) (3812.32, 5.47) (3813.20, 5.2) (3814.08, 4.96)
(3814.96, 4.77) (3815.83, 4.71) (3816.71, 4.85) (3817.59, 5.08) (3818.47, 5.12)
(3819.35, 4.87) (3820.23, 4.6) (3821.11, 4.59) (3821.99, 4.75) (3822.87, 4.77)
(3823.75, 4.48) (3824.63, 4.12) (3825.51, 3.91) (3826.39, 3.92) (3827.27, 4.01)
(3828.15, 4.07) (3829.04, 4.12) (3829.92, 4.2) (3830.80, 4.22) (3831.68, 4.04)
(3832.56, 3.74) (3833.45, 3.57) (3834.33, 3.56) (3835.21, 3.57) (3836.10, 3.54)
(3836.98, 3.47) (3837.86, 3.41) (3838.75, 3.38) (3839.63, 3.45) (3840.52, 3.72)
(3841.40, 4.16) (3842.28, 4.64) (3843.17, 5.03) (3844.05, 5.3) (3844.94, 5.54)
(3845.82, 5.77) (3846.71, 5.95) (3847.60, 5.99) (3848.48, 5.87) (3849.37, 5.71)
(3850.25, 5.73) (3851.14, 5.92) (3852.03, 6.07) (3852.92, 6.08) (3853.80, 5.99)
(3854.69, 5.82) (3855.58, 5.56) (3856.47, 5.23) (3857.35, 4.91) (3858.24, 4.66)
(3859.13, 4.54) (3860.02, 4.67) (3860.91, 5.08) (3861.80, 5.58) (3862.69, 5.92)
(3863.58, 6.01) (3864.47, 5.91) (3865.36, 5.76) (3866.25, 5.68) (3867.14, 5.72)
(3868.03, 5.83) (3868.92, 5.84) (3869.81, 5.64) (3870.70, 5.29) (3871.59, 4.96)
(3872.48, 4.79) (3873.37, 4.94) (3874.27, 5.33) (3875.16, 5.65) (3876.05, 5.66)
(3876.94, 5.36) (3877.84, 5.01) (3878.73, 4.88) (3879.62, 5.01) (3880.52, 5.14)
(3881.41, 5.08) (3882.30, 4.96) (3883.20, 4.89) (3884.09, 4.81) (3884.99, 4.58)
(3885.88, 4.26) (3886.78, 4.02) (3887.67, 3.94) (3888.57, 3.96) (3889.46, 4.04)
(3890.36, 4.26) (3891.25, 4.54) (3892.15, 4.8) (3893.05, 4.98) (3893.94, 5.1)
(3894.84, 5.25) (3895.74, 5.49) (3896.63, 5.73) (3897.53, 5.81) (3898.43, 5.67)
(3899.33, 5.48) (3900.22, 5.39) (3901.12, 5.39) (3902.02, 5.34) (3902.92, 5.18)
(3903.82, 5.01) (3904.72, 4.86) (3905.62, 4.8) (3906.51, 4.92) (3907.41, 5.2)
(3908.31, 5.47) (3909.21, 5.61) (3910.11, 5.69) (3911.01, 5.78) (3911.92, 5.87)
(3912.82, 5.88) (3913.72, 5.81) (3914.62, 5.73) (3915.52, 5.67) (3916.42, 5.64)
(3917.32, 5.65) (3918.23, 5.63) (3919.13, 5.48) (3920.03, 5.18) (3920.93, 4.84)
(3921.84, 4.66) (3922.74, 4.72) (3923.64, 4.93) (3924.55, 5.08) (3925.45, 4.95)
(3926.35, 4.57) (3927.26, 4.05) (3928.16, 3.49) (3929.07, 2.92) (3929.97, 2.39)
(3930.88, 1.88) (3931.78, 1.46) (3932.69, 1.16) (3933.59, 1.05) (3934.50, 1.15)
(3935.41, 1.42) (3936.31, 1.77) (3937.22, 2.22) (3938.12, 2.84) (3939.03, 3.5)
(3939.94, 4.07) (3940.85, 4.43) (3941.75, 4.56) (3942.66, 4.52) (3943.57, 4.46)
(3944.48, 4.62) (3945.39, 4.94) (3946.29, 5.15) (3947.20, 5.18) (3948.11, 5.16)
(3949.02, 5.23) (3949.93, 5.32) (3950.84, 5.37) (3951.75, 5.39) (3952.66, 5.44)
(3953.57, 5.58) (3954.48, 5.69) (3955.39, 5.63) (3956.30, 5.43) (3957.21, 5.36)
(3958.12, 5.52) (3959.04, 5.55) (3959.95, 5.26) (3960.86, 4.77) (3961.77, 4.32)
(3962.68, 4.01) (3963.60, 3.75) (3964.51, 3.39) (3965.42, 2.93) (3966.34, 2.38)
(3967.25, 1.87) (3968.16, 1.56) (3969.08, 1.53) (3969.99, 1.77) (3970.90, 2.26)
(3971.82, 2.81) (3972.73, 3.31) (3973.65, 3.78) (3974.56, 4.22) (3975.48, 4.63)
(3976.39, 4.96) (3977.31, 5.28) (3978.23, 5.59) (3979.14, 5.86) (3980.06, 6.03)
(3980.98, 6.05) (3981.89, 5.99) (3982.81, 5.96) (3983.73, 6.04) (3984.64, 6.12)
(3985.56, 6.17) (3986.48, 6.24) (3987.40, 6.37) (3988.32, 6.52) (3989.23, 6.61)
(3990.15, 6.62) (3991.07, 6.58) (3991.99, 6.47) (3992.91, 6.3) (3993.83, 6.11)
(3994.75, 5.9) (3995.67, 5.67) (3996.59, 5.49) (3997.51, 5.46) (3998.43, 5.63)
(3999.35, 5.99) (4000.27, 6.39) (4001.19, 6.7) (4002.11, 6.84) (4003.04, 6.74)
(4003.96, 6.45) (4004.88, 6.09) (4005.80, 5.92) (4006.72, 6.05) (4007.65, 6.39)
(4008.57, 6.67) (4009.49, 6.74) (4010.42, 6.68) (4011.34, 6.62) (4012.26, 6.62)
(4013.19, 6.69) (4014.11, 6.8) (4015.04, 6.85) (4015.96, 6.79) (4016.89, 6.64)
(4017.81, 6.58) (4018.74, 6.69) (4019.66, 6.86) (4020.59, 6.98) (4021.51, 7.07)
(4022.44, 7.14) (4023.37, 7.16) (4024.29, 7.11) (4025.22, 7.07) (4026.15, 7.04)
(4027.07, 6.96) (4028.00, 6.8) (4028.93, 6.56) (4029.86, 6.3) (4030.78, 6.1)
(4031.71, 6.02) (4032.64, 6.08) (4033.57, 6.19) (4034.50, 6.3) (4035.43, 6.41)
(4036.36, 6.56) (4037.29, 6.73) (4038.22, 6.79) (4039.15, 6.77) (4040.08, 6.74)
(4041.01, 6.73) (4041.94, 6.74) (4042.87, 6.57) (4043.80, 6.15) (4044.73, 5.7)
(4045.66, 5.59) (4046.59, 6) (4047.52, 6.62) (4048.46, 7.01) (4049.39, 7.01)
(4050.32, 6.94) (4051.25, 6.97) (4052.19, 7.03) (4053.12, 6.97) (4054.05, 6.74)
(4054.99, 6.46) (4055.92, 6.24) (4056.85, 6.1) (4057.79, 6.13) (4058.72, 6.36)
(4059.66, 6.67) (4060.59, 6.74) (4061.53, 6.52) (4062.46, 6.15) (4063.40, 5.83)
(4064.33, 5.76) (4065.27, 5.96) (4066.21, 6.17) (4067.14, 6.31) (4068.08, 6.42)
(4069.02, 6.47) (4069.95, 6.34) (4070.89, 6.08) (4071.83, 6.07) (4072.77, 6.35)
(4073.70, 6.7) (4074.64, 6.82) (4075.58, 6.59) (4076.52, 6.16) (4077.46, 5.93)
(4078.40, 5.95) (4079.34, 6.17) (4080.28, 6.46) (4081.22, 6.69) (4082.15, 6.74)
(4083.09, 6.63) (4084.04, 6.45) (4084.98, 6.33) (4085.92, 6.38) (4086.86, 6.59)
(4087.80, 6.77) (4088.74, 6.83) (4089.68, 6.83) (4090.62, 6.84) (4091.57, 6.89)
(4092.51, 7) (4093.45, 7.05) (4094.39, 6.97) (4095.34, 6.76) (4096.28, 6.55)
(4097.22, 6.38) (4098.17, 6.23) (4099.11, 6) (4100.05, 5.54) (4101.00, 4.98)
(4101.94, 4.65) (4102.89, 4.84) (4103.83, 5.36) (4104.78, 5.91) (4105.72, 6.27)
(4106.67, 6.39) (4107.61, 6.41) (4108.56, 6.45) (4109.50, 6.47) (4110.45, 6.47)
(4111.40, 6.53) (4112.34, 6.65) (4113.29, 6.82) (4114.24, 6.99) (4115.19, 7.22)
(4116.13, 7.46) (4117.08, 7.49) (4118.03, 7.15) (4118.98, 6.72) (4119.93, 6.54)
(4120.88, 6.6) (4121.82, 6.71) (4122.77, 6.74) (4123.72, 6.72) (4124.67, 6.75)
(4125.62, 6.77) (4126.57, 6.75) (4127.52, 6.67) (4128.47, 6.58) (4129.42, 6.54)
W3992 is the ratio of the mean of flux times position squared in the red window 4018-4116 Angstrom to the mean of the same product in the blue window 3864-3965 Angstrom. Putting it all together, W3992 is 1.47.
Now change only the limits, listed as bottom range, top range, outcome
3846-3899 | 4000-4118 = 1.36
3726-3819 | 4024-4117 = 1.50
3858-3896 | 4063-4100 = 1.41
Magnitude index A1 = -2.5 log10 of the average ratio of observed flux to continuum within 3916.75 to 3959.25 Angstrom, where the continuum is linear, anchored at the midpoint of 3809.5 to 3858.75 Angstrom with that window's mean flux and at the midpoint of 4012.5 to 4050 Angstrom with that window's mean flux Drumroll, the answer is 0.331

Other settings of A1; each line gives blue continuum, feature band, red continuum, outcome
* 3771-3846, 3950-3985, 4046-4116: 0.28 mag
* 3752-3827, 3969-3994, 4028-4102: 0.15 mag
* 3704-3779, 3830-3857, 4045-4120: 0.09 mag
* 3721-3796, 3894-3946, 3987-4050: 0.29 mag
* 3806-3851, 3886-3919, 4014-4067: 0.03 mag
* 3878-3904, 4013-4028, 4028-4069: -0.12 mag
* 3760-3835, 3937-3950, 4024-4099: 0.30 mag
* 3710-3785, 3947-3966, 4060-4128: 0.17 mag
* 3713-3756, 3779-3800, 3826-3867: -0.15 mag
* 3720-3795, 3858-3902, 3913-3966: -0.14 mag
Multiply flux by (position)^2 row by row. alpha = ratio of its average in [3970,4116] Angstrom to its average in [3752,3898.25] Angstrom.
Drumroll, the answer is 1.38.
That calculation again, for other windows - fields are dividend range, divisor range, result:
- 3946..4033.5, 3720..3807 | 1.30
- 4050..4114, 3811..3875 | 1.46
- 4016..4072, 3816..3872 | 1.48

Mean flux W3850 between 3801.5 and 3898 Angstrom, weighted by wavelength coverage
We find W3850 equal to 5.01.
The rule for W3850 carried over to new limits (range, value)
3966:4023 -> 5.69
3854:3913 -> 5.19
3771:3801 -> 5.39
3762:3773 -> 4.74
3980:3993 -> 6.28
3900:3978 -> 4.32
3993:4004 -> 6.11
